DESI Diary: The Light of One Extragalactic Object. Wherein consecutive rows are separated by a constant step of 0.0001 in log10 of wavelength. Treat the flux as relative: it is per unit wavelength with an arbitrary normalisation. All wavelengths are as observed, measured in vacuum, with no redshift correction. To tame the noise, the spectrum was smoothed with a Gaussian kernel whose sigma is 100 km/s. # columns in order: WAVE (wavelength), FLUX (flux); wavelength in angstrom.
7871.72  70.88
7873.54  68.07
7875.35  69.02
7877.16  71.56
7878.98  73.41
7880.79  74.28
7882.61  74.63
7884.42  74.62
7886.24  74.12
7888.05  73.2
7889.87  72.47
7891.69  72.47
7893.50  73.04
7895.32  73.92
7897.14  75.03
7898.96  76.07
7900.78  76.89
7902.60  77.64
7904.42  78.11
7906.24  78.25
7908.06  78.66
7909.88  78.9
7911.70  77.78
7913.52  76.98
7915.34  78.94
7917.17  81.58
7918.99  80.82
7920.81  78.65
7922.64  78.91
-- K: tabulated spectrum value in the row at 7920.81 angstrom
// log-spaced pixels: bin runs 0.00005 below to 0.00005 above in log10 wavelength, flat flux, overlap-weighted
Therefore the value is 78.65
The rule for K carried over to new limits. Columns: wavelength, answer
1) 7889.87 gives 72.47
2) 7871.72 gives 70.88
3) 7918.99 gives 80.82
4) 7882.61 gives 74.63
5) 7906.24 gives 78.25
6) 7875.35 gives 69.02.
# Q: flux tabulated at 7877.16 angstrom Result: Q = 71.56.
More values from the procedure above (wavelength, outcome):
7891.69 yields 72.47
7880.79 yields 74.28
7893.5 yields 73.04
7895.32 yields 73.92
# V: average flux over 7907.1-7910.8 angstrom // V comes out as 78.8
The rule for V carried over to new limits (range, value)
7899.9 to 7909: 77.9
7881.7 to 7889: 74.1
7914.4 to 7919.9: 80.4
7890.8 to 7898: 73.6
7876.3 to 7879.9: 72.5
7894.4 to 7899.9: 74.9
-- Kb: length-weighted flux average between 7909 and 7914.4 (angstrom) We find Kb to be 77.9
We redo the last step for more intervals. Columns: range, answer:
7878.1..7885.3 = 74.3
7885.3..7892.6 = 73.1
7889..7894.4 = 72.7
